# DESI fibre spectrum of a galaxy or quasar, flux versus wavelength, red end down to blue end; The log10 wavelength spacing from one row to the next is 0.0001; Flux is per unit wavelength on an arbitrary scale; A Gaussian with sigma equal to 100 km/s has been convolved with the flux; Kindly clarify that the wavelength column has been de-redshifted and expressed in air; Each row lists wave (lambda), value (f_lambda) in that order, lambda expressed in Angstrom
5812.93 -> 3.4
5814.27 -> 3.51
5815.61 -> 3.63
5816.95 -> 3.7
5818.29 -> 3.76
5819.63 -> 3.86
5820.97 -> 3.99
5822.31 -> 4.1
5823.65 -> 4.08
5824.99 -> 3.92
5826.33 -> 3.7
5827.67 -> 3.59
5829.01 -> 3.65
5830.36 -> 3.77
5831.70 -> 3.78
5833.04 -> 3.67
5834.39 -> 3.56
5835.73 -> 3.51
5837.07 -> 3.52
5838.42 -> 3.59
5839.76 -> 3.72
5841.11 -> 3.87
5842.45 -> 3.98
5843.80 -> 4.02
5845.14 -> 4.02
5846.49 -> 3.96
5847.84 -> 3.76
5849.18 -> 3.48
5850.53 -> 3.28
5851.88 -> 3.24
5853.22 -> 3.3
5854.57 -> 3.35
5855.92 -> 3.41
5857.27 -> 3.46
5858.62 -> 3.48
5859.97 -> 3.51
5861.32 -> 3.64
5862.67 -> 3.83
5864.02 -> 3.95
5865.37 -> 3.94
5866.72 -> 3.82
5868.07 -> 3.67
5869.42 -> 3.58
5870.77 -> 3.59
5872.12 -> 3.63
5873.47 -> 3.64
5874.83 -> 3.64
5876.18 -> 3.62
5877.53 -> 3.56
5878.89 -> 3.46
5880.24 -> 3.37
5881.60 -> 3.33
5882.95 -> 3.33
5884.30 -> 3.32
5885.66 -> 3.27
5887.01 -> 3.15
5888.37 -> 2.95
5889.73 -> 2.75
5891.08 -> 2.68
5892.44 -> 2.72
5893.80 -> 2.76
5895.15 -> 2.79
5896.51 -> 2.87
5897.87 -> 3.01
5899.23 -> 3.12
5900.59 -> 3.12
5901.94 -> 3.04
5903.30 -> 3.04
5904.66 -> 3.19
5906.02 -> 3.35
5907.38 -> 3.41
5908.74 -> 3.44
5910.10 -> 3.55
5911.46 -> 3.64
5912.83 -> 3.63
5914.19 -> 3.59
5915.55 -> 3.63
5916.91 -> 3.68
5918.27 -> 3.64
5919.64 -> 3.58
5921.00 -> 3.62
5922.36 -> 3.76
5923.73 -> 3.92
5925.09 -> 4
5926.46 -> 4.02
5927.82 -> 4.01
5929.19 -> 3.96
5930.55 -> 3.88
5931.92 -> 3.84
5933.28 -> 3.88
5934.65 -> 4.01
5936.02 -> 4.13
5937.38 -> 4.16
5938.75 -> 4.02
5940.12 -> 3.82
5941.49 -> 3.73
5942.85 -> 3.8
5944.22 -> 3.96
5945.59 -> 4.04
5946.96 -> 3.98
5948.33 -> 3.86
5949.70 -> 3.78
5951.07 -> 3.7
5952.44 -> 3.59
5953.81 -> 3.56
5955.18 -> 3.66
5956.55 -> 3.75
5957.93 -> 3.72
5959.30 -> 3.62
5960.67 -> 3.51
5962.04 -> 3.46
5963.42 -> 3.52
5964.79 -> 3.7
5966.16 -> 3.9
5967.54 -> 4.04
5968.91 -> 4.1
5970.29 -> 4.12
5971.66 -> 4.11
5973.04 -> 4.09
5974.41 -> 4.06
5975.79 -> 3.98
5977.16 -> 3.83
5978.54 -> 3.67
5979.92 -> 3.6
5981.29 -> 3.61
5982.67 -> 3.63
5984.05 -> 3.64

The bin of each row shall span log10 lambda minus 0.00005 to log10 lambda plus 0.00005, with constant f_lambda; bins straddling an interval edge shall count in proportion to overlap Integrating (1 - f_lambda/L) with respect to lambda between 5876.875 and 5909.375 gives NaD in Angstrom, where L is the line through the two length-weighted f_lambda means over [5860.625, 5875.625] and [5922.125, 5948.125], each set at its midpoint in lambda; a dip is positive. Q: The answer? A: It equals 5.79 Angstrom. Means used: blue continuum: 3.72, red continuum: 3.94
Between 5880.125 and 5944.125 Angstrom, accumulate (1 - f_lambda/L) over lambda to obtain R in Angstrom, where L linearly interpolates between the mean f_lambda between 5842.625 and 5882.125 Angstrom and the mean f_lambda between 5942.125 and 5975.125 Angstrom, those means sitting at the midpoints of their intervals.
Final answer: 4.1 Angstrom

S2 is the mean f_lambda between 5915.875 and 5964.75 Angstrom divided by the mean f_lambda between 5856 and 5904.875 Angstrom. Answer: 1.14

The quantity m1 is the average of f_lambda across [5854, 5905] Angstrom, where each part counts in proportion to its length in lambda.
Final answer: 3.33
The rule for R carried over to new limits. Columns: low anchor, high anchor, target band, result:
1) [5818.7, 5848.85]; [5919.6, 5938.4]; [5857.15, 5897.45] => 5.0 Angstrom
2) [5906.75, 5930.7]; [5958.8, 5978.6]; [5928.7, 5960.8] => -0.4 Angstrom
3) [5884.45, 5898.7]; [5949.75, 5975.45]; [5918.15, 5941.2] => -3.5 Angstrom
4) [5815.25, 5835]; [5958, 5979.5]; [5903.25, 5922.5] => 1.5 Angstrom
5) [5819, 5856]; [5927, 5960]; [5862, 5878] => 0.2 Angstrom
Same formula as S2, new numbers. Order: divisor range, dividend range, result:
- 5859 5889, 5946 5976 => 1.08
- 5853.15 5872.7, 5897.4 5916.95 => 0.93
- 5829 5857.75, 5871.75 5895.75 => 0.89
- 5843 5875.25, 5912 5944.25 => 1.06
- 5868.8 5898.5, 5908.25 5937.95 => 1.18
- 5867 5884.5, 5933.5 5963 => 1.08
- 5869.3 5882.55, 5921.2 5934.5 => 1.11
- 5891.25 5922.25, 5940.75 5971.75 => 1.15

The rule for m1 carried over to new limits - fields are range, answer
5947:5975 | 3.8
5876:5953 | 3.53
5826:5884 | 3.62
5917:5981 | 3.84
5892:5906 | 2.99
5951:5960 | 3.65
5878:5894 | 3.11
